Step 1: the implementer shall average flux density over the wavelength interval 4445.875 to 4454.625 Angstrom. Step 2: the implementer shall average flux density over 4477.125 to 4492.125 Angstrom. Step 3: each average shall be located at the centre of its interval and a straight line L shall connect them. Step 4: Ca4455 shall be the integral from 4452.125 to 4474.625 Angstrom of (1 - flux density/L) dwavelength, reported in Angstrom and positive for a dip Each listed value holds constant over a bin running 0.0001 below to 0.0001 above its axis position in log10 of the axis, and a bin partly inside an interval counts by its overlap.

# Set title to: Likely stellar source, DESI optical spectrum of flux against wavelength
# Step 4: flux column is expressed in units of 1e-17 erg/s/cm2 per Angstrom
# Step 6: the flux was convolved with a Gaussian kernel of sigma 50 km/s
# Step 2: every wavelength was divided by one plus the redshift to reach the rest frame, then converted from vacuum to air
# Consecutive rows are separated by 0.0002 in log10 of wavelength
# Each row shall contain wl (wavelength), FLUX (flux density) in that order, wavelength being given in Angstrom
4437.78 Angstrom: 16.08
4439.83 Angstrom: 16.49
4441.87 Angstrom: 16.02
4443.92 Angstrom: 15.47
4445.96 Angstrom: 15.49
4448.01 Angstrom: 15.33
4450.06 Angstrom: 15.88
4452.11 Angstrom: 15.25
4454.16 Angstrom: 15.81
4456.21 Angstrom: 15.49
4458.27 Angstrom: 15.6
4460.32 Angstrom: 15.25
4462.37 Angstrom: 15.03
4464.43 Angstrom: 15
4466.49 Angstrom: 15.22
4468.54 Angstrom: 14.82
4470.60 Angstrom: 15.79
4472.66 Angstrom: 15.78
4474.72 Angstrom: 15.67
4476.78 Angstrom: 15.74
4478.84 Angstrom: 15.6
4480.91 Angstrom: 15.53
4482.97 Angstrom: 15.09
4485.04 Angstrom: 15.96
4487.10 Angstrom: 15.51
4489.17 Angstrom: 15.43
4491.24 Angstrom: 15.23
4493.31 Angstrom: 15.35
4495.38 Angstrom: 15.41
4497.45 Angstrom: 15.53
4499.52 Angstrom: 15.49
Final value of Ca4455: 0.2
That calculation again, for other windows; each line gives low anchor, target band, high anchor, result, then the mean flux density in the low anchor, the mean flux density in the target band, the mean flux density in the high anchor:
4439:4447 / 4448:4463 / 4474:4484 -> 0.3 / 15.9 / 15.5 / 15.5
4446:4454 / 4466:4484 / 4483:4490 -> 0.1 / 15.5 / 15.5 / 15.6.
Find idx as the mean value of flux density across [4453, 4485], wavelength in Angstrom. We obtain 15.4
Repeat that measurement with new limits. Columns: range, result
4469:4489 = 15.6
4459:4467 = 15.1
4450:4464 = 15.4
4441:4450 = 15.6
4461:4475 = 15.3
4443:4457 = 15.5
